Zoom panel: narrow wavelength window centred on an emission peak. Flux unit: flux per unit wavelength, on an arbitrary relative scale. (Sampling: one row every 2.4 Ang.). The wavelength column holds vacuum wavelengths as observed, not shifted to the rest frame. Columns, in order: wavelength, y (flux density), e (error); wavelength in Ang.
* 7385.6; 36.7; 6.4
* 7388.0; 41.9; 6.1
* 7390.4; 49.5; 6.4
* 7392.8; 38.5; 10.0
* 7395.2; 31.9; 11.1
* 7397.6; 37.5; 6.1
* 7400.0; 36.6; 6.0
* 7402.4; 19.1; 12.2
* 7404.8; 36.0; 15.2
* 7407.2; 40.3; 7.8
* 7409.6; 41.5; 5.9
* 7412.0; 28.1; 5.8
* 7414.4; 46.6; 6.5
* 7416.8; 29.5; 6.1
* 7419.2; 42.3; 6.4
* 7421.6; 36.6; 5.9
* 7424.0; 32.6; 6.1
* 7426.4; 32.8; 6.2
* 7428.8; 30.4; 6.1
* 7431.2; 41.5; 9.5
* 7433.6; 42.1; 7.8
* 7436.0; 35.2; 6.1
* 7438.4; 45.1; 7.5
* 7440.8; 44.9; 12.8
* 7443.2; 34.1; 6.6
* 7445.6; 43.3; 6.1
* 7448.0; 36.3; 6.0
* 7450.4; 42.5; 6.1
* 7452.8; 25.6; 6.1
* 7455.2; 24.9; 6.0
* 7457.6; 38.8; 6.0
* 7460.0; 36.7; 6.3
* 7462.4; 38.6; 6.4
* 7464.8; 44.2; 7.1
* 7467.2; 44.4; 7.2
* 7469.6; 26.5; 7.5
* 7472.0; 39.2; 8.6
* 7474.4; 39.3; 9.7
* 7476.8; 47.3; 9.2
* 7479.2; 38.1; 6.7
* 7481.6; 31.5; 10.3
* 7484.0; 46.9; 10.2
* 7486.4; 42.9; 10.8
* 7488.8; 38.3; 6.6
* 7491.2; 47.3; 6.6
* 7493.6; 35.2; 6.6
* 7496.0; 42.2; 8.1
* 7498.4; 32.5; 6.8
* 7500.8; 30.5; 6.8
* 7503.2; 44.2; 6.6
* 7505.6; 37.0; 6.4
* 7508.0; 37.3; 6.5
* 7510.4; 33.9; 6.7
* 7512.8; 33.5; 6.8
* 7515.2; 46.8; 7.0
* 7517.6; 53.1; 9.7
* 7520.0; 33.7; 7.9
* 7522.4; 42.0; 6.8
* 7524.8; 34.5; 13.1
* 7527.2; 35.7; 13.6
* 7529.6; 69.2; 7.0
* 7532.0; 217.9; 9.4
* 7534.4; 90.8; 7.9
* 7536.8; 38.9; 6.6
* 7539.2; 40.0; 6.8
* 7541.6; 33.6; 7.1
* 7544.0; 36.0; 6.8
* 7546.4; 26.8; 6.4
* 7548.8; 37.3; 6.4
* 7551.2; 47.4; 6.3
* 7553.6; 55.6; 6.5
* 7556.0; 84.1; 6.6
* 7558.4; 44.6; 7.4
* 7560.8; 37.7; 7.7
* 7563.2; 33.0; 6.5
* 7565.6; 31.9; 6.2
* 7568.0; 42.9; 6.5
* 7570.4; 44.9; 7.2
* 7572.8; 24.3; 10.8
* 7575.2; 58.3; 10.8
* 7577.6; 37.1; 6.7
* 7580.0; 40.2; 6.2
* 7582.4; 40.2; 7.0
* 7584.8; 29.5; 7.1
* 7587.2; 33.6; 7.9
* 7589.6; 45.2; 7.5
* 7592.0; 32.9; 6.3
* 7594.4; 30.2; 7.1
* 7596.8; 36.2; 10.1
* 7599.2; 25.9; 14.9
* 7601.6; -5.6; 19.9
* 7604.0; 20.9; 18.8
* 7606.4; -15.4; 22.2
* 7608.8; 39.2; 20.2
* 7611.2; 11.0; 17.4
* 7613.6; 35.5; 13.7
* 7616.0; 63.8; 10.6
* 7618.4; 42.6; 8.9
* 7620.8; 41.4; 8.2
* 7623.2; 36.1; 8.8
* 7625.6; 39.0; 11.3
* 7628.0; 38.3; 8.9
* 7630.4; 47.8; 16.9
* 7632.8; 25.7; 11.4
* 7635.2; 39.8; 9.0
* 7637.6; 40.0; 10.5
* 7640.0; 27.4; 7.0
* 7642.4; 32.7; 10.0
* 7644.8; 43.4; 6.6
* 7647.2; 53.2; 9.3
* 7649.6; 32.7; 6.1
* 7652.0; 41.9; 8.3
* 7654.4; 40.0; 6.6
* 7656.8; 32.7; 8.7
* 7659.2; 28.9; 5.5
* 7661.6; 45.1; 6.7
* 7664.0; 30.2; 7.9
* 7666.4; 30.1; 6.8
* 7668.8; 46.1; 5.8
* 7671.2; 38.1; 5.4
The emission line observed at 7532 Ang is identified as H-alpha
